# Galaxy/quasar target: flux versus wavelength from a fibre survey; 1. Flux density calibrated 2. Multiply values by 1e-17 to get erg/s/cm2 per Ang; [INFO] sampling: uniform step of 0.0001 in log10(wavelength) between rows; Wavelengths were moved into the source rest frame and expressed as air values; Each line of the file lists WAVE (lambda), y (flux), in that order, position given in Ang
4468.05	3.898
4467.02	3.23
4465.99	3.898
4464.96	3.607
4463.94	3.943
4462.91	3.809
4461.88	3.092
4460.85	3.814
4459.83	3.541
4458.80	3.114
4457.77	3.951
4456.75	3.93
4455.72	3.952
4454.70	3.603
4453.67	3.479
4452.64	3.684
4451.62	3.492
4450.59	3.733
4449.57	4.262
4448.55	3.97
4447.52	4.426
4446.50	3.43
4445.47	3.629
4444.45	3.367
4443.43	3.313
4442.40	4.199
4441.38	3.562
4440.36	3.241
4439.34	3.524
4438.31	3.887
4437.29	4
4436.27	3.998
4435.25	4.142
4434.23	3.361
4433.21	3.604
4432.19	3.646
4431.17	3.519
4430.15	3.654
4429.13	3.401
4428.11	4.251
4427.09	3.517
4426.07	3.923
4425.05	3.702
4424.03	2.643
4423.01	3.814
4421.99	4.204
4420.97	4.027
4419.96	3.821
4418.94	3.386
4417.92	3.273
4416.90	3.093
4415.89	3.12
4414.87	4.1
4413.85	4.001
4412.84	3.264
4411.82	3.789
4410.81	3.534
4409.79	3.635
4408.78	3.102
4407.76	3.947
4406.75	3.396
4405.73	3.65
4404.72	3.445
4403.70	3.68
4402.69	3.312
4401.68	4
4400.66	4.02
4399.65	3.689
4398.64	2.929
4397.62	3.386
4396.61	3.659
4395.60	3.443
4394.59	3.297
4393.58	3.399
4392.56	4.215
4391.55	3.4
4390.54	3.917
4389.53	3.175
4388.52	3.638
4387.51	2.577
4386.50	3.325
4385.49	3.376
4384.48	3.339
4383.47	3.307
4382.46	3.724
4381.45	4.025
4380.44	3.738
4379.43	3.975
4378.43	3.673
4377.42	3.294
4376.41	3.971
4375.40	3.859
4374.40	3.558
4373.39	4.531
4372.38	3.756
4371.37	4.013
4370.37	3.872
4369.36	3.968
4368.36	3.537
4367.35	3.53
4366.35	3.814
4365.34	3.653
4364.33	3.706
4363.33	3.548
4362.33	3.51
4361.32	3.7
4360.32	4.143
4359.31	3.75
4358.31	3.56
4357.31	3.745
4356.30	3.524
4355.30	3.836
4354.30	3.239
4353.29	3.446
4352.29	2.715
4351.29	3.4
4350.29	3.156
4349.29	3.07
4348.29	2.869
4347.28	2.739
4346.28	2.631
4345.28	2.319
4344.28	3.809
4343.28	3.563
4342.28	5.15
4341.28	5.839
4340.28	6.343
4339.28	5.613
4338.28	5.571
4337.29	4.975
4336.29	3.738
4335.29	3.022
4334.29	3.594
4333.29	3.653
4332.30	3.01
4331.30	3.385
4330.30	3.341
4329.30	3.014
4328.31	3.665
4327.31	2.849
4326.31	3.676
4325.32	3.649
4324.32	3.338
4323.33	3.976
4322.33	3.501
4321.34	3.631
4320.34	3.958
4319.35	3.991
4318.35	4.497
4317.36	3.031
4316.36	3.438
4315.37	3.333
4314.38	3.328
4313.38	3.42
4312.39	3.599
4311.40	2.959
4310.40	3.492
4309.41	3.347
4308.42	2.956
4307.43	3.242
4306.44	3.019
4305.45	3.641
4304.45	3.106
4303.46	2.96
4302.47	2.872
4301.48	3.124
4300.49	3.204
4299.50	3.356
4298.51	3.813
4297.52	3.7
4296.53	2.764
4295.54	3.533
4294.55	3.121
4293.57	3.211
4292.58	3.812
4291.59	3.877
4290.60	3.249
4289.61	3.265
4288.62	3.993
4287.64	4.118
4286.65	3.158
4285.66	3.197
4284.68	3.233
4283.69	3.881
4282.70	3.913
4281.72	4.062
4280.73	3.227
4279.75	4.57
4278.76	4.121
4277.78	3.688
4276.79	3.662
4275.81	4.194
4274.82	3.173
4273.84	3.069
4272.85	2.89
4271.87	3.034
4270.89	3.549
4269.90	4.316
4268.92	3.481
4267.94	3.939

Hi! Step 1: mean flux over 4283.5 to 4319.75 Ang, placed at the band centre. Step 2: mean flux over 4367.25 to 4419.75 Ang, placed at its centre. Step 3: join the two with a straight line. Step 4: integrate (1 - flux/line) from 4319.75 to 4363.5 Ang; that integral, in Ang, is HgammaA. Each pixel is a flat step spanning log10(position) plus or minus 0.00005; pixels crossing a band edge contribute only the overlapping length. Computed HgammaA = -2.76 Ang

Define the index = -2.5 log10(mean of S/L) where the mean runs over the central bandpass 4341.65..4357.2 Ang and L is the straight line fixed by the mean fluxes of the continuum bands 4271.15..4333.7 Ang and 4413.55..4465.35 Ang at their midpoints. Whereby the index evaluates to 0.07 mag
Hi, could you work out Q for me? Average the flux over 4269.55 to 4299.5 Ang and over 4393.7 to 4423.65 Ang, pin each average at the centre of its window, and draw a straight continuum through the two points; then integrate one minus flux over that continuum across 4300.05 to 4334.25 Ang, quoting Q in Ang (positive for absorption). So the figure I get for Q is 1.7 Ang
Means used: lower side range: 3.57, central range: 3.39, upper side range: 3.58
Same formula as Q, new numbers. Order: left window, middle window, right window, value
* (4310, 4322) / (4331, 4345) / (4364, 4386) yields -2.8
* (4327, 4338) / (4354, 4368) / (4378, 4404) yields -0.5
